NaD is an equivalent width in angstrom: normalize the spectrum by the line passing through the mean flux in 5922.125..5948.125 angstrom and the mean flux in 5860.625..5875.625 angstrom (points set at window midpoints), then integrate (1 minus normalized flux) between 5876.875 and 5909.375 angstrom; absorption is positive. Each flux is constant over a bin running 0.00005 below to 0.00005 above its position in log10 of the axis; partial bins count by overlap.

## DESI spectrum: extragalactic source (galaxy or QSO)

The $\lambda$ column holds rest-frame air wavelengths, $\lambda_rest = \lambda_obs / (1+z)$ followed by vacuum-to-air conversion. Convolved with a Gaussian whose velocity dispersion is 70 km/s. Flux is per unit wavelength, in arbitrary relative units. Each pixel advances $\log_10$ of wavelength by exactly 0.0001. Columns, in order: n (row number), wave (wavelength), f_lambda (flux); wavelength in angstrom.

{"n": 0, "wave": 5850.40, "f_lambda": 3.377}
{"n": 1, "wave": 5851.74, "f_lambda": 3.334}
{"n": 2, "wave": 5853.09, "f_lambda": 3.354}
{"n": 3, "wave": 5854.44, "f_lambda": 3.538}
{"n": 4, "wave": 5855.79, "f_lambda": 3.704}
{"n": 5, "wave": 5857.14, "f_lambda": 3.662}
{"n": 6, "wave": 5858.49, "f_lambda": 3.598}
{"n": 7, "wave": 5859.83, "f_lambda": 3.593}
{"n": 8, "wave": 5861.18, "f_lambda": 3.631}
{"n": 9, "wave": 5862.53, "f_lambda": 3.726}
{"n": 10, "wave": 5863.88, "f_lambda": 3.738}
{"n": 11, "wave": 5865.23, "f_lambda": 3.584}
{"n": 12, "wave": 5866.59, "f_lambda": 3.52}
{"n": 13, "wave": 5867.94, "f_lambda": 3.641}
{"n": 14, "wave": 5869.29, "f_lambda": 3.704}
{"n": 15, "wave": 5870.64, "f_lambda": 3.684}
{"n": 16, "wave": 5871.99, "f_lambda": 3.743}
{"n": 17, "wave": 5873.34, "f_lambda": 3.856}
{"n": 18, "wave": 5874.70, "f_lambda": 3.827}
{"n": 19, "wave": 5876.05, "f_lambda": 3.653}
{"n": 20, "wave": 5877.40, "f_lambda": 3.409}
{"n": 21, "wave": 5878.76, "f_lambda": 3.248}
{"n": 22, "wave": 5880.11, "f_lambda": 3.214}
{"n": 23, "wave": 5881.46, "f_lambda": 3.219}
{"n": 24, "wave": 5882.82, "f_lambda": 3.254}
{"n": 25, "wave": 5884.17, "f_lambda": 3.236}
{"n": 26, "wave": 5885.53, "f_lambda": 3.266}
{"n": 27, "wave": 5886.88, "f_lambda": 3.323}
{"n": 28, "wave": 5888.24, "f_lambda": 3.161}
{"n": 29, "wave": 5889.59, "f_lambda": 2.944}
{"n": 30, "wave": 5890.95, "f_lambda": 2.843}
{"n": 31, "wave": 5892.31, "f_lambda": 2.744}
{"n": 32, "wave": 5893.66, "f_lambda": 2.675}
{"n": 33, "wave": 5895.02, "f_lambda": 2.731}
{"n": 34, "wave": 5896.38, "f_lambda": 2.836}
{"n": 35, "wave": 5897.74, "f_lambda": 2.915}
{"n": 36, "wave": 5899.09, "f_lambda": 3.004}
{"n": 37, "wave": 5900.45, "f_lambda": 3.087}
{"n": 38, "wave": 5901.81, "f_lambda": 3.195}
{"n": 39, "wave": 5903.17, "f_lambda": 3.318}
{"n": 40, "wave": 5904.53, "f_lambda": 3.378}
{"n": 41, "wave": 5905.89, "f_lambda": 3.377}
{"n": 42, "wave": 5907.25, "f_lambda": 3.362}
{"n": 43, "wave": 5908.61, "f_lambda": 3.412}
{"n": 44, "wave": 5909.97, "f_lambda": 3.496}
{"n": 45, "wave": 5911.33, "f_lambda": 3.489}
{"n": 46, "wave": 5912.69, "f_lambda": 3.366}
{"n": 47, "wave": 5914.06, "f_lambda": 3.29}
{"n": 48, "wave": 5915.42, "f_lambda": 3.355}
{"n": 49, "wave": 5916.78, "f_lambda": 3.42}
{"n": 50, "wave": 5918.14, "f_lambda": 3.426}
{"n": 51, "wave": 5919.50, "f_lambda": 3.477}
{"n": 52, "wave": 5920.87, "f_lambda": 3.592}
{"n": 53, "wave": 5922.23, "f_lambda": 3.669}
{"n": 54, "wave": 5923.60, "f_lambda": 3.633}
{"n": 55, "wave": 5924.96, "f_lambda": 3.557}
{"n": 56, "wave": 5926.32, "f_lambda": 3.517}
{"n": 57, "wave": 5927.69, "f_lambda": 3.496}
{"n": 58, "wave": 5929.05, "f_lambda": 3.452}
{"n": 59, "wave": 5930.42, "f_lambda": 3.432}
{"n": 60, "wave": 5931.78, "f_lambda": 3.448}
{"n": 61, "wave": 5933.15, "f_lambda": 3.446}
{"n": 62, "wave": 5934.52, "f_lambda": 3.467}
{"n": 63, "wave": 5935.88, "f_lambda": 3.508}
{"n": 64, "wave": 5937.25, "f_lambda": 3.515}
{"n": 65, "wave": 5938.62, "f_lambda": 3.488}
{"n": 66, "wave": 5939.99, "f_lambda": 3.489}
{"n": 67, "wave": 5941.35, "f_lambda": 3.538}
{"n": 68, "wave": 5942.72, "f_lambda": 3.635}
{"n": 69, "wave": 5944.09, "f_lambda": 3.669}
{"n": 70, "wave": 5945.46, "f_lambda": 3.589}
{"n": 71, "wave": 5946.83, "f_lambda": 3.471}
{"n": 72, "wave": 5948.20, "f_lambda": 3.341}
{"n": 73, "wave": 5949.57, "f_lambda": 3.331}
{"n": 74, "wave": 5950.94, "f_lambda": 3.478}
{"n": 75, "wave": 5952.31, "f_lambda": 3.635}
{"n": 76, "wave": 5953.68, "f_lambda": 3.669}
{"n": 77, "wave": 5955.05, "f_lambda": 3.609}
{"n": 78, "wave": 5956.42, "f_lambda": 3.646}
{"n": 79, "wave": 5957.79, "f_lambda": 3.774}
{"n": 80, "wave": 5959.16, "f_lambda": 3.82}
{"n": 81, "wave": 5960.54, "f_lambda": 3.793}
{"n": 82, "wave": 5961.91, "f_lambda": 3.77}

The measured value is 4.5 angstrom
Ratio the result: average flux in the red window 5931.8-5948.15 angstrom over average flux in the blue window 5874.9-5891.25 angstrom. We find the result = 1.08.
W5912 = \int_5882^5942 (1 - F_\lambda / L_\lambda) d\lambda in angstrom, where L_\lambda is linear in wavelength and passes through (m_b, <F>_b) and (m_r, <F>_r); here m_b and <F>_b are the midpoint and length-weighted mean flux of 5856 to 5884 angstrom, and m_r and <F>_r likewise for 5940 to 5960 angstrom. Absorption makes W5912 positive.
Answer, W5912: 4.50 angstrom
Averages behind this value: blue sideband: 3.57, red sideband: 3.58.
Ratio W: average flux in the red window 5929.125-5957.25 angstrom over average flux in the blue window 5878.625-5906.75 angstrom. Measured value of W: 1.14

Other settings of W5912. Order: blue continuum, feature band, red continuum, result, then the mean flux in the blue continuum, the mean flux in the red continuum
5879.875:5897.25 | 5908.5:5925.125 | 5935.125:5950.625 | -1.0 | 3.03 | 3.51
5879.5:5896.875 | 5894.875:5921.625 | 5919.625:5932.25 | 0.1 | 3.04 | 3.53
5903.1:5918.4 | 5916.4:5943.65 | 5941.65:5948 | -0.2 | 3.39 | 3.57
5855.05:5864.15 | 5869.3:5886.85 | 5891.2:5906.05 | -0.6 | 3.66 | 3.01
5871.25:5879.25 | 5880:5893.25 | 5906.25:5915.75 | 1.7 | 3.63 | 3.4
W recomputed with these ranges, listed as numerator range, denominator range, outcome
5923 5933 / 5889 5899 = 1.24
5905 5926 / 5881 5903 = 1.14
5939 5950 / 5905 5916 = 1.04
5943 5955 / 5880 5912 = 1.12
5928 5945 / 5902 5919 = 1.04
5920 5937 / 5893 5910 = 1.13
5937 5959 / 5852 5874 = 0.98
